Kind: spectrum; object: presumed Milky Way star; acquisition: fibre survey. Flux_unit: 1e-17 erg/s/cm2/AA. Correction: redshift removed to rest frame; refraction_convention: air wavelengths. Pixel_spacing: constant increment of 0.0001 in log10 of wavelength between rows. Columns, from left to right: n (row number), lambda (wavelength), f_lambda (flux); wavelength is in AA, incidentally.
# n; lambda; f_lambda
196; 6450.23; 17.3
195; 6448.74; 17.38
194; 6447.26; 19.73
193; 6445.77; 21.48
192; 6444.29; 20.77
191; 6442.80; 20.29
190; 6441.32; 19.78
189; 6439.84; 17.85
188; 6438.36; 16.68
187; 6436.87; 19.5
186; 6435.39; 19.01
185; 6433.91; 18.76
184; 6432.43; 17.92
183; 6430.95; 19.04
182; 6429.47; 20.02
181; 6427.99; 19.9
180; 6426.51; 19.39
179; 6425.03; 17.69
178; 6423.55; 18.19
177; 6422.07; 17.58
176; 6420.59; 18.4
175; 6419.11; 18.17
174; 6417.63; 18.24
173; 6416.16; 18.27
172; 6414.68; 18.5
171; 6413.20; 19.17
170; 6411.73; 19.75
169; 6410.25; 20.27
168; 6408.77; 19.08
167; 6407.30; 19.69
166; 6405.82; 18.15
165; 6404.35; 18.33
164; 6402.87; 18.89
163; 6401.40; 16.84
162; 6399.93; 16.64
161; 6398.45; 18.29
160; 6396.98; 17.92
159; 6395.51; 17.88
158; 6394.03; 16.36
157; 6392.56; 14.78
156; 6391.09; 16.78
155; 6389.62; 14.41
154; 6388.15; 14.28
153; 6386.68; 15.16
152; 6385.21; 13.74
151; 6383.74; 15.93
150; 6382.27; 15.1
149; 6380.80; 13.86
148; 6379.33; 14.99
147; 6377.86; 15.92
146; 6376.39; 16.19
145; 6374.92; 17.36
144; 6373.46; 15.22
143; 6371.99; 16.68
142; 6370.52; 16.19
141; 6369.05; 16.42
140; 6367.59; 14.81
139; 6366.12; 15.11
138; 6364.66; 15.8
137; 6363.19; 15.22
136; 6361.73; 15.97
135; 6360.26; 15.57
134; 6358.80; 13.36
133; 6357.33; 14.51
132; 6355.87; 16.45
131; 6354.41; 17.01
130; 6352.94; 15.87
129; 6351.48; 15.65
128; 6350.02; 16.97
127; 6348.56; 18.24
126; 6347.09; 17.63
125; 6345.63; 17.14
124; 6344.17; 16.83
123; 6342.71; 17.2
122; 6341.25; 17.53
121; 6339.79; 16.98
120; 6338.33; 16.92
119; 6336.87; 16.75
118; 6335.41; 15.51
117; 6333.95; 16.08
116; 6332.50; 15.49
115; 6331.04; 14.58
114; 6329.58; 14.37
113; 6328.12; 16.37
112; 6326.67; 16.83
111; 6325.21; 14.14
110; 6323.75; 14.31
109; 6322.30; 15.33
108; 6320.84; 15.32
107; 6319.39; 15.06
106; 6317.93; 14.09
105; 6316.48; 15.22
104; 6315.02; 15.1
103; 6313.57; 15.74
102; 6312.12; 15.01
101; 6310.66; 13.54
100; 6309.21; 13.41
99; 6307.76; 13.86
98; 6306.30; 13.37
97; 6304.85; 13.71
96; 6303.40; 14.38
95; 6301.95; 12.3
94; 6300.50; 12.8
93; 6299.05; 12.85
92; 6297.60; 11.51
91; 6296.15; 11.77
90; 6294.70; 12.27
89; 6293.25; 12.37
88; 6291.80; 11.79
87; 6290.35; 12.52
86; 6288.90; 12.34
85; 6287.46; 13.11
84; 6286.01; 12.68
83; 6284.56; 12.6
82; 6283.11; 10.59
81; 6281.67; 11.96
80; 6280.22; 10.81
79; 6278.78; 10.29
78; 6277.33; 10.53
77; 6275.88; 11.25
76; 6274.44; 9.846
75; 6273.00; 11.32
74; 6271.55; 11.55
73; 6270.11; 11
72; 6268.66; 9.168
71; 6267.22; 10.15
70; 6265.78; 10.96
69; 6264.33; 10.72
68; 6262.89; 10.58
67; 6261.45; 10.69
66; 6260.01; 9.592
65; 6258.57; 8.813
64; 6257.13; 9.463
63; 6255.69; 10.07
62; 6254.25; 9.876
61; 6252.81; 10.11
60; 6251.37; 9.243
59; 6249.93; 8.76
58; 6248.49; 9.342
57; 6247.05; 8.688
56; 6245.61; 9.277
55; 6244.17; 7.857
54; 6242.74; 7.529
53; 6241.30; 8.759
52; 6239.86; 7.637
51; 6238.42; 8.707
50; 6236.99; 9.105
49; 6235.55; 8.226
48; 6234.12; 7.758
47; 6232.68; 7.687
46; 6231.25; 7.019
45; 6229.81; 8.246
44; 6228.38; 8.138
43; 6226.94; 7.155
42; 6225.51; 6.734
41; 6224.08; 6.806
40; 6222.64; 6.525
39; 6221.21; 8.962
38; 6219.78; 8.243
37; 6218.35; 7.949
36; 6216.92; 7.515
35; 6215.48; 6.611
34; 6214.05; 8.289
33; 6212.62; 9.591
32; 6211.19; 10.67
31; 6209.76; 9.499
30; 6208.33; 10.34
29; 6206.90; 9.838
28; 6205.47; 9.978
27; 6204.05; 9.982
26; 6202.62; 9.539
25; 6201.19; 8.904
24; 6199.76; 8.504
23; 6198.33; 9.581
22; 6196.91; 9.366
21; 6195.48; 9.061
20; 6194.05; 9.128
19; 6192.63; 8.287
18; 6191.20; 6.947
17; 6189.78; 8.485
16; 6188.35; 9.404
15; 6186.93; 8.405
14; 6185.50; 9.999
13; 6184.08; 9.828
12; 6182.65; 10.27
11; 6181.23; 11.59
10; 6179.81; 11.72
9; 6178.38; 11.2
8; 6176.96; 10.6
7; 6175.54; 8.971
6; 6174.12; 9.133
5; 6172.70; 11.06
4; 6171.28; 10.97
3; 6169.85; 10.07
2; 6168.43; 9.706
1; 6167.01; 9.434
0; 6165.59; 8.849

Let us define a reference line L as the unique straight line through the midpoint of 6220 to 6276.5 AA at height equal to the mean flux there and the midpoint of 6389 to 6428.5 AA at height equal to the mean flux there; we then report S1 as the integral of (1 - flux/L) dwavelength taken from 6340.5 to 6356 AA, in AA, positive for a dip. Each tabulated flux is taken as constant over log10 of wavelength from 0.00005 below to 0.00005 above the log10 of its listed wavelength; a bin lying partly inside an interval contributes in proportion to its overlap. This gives -2.5 AA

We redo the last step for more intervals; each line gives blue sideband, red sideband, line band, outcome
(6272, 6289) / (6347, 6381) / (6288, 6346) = -5.0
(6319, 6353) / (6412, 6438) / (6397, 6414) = -0.5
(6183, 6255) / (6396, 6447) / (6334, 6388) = -1.0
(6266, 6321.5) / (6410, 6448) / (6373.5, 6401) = 1.9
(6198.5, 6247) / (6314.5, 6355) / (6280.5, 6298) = 1.1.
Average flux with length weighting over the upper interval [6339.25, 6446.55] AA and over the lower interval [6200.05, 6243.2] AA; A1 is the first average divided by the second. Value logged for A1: 2.05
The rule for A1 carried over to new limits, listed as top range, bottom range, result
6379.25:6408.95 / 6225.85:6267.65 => 1.85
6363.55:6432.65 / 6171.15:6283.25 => 1.84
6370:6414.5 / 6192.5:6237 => 1.97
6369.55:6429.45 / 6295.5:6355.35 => 1.13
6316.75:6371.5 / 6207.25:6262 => 1.85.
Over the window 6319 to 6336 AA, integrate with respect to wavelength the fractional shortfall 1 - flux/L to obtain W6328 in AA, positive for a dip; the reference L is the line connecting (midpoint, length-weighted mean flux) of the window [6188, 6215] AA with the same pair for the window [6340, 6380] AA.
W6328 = -0.6 AA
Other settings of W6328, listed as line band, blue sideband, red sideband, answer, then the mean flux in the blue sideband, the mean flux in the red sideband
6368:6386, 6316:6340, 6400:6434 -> 1.7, 15.5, 18.7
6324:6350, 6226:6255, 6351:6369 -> -4.1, 8.44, 15.5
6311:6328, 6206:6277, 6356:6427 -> -2.7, 9.03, 16.8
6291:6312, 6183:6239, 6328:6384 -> 0.5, 8.6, 16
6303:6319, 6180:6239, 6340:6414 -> -1.0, 8.73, 16.5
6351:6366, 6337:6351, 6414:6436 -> 1.7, 17.2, 18.6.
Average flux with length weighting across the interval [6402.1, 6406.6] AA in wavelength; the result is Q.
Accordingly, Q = 18.4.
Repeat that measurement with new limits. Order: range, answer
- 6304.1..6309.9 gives 13.6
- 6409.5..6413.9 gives 19.7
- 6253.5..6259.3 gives 9.56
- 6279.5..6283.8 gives 11.1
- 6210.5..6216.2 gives 8.78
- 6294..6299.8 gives 12.1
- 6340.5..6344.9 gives 17.2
